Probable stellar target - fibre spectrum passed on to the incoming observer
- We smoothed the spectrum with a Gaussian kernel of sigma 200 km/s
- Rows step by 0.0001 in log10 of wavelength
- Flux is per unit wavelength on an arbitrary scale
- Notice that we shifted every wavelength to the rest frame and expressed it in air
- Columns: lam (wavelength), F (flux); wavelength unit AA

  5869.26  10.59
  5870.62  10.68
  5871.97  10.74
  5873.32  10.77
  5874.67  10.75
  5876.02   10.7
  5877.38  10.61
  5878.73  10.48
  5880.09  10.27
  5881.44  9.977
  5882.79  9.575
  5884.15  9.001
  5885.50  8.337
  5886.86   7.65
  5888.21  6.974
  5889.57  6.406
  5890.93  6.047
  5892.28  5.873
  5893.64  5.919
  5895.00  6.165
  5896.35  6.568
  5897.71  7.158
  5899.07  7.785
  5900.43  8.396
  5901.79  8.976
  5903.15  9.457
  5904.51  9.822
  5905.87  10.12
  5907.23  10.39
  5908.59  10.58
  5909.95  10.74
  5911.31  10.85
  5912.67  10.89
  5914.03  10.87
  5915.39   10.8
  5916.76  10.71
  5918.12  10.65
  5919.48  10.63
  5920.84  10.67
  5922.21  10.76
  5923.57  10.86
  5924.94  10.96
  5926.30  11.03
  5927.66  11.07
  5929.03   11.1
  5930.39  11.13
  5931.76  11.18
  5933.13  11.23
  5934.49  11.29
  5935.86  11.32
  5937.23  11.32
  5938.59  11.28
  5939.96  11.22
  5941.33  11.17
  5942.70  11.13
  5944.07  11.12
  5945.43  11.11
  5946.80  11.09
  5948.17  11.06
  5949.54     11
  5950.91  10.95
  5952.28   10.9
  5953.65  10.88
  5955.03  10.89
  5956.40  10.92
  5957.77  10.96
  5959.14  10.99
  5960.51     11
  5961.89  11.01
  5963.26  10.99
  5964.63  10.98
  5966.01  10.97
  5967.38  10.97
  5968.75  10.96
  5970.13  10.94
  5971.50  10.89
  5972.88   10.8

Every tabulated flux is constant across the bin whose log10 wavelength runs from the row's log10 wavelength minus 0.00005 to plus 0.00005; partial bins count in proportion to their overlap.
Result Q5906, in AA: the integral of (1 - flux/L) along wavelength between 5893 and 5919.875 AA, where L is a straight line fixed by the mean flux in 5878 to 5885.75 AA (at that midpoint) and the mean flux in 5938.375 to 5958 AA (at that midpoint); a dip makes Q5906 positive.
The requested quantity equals 2.2 AA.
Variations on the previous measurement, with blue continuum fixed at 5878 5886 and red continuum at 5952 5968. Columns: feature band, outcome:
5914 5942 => -1.6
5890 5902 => 3.6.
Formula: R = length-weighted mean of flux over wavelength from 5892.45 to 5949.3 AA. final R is 10.2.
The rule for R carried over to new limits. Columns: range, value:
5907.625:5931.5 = 10.8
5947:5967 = 11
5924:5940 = 11.2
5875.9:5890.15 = 9.04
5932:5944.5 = 11.2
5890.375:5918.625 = 8.99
